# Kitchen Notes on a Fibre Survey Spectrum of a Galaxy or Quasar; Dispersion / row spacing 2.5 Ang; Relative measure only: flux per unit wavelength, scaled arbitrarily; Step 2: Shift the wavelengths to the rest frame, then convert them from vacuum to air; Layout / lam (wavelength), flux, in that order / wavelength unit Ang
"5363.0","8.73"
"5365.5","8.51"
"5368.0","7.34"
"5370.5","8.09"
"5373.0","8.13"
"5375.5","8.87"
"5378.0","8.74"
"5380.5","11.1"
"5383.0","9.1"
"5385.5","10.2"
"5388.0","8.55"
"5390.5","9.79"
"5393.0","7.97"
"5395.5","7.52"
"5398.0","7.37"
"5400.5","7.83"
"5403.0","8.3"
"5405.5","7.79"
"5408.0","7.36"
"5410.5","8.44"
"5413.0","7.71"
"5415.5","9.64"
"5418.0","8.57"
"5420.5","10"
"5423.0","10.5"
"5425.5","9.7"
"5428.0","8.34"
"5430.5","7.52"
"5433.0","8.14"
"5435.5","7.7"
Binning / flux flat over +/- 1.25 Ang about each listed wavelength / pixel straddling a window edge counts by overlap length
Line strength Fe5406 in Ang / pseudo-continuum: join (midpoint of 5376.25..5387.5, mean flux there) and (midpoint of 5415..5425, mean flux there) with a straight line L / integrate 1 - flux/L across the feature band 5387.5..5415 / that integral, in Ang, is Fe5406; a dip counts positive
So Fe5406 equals 4.5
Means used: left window 9.66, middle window 8.09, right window 9.68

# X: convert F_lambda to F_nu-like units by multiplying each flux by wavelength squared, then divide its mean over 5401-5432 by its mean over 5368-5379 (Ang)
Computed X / 1.05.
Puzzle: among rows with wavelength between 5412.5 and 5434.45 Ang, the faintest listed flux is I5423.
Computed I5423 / 7.52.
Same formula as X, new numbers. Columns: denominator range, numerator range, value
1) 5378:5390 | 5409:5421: 0.92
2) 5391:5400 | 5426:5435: 1.05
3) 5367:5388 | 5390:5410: 0.90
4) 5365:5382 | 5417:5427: 1.13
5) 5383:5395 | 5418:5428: 1.08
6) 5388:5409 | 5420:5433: 1.14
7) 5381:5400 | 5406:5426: 1.03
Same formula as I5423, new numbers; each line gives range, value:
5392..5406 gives 7.37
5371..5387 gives 8.13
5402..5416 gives 7.36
